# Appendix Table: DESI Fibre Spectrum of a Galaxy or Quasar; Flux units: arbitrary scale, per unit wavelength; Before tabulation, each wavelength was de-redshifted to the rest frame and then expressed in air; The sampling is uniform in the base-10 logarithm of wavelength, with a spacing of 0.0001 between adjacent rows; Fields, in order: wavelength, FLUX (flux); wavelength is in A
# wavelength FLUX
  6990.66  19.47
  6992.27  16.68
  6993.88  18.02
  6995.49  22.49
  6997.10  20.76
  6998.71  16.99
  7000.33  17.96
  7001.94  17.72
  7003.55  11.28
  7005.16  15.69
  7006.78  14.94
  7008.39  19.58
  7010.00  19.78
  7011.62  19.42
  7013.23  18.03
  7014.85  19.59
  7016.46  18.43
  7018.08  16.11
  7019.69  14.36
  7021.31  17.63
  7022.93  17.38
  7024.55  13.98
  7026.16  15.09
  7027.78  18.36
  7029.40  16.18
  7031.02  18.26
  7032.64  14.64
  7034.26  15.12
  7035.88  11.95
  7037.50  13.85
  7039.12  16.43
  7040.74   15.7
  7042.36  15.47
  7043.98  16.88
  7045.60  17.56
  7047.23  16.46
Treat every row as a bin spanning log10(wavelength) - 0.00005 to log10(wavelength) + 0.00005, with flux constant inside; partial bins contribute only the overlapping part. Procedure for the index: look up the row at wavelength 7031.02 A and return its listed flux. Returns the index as 18.26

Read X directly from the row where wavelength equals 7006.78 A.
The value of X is 14.94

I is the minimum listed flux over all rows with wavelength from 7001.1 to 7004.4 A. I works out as 11.28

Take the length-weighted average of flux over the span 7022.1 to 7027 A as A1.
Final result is 15.5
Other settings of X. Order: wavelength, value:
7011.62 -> 19.42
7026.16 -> 15.09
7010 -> 19.78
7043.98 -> 16.88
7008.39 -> 19.58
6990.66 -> 19.47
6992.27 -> 16.68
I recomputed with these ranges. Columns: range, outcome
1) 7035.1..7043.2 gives 11.95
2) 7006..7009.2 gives 14.94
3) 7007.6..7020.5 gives 14.36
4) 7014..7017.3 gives 18.43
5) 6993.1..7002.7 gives 16.99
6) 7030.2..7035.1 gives 14.64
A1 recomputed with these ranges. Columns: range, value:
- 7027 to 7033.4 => 16.9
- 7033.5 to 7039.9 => 14.3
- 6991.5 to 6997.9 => 19.5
